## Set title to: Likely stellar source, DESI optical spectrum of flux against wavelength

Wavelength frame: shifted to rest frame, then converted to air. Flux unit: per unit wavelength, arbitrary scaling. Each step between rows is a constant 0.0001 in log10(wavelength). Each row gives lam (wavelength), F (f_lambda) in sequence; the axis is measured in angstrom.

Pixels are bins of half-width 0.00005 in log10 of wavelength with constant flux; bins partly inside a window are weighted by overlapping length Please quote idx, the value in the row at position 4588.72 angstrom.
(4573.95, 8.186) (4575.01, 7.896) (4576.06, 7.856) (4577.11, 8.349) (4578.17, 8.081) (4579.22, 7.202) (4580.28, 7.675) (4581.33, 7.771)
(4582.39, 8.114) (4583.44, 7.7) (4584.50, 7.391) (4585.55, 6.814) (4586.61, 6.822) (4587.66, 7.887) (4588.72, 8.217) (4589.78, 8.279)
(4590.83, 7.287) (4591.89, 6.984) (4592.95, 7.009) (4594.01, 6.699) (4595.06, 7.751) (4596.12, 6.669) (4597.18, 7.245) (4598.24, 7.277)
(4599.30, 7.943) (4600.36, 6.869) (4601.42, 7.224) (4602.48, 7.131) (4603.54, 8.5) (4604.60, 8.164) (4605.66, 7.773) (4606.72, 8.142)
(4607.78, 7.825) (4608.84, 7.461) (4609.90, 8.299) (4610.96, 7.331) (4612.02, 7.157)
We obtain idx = 8.217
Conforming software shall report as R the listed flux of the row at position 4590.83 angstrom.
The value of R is 7.287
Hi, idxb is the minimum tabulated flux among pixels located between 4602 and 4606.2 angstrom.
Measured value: 7.131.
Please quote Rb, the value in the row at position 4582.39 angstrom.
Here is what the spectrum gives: 8.114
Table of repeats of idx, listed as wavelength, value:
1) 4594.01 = 6.699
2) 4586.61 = 6.822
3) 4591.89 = 6.984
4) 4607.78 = 7.825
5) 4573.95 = 8.186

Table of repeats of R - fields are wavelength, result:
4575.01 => 7.896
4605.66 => 7.773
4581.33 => 7.771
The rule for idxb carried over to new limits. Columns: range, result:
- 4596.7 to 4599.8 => 7.245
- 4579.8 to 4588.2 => 6.814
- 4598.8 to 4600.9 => 6.869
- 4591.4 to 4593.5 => 6.984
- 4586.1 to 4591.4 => 6.822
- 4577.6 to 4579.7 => 7.202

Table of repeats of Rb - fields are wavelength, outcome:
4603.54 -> 8.5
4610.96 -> 7.331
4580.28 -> 7.675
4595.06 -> 7.751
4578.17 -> 8.081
